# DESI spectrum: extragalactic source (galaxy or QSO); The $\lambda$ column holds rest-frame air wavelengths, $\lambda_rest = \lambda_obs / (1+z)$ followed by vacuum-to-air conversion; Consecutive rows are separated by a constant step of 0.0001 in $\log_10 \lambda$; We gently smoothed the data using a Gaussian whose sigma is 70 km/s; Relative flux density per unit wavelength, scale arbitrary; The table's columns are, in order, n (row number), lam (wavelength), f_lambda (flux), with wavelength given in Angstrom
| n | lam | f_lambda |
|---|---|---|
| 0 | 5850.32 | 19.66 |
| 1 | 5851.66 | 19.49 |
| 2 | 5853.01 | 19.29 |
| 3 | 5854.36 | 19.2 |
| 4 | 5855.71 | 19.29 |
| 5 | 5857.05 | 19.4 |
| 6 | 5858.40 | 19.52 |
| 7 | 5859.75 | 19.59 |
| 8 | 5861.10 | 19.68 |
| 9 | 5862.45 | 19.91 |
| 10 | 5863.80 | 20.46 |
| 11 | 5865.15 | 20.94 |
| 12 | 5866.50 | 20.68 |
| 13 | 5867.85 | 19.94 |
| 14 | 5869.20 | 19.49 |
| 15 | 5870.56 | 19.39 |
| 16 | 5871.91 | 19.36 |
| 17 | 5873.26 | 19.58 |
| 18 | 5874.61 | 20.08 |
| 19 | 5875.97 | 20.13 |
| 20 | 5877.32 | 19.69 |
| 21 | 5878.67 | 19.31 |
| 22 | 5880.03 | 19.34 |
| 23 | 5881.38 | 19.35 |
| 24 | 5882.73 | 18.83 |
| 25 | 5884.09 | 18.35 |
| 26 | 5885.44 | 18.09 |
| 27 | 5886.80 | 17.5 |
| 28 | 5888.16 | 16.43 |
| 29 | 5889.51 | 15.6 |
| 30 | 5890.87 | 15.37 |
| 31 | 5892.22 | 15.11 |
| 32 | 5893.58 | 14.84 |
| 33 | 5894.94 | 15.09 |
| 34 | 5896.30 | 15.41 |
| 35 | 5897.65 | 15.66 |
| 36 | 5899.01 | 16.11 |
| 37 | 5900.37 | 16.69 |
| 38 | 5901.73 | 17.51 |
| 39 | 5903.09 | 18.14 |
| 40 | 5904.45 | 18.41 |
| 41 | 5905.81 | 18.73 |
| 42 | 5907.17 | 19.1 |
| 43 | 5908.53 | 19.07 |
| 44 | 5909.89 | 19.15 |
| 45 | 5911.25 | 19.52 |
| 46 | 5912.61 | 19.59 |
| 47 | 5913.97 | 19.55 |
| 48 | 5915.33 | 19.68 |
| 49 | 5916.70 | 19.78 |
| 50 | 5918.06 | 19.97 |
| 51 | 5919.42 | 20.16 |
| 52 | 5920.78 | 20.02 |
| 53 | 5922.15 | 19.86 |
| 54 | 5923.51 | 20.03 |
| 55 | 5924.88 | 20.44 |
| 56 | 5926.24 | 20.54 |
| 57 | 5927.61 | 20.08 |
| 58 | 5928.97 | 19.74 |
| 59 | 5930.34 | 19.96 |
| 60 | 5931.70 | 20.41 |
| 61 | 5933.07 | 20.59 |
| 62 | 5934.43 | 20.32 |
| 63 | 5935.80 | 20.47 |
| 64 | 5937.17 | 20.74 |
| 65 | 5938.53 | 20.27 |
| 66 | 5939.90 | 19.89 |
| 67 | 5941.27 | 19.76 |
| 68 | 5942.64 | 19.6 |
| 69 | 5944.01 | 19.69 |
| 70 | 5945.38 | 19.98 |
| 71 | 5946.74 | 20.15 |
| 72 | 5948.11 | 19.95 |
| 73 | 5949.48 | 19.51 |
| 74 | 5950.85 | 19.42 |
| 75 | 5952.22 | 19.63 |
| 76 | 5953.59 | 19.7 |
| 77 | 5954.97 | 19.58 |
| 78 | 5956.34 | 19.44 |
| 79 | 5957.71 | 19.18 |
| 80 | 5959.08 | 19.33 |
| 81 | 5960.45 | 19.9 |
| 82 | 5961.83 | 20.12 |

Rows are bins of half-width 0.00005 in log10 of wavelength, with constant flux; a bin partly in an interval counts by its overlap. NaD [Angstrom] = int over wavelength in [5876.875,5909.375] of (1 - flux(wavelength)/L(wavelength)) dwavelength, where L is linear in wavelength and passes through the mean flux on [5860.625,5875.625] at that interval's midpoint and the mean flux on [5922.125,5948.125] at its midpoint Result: 4.3 Angstrom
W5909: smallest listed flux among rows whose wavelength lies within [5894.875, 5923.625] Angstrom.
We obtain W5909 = 15.09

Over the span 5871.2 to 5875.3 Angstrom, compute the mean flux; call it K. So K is 19.7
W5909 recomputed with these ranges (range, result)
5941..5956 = 19.42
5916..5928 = 19.78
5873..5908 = 14.84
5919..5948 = 19.6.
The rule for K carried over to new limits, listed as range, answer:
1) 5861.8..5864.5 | 20.2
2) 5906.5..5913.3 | 19.3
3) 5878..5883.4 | 19.2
